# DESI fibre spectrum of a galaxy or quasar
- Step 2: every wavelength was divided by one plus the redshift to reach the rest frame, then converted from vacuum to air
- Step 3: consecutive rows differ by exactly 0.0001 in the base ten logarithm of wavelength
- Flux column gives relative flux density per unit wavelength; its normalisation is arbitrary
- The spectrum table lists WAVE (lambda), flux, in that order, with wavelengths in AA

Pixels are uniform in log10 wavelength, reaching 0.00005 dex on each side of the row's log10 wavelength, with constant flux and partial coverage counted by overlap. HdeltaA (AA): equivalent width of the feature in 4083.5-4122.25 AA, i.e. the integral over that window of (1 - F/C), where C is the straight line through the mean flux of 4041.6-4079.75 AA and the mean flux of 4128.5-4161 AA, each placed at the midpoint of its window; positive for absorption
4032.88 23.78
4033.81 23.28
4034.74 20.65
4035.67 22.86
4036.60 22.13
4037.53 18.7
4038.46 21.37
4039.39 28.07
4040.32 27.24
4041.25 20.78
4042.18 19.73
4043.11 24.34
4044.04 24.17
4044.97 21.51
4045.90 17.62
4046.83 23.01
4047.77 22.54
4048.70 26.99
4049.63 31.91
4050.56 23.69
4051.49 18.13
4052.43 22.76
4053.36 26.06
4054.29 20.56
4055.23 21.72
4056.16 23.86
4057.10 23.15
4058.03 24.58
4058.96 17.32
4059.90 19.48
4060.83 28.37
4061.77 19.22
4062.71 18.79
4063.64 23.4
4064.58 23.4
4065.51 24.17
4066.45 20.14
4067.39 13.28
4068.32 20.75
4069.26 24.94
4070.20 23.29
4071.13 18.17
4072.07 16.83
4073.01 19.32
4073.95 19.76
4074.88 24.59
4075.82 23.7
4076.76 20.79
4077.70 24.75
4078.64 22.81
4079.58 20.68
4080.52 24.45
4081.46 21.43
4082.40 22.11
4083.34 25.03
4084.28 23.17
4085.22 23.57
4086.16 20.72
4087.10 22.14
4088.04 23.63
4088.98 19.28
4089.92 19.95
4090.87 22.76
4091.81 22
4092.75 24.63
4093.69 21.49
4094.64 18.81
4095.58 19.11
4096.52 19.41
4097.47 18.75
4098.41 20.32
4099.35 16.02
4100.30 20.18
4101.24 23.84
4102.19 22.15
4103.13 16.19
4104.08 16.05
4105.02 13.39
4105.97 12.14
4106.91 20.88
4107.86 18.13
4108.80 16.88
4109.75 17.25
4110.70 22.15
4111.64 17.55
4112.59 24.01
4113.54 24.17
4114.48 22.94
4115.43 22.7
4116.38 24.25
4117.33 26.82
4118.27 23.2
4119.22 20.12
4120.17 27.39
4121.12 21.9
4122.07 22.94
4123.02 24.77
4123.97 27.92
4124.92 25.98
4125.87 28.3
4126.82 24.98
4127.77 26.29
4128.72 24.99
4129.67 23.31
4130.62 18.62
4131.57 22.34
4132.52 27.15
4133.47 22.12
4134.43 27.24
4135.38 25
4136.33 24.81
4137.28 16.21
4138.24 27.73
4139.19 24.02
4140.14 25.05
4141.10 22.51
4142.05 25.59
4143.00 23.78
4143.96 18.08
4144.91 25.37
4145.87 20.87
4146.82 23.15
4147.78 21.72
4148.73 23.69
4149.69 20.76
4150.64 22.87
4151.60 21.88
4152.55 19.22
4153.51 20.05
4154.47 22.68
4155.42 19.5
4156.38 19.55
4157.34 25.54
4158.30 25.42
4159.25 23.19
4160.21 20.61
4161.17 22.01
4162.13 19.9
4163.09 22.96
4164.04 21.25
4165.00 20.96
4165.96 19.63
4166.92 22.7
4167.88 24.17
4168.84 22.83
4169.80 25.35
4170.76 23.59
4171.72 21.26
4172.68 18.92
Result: 2.7 AA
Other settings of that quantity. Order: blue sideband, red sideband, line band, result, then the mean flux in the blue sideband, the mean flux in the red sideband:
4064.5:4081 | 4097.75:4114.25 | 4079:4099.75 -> -1.20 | 21.4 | 19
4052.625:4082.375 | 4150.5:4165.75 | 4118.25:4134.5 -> -2.02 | 21.7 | 21.7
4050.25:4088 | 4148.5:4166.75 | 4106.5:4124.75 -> -0.60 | 21.9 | 21.7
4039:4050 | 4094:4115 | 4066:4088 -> -0.36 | 23.9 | 19.1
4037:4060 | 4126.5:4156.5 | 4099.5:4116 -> 2.49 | 22.8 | 22.9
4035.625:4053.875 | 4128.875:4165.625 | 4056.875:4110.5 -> 5.22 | 23.2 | 22.6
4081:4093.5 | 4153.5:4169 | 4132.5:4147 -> -0.98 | 22.3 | 22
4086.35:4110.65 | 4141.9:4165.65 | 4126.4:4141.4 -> -2.03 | 19.5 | 22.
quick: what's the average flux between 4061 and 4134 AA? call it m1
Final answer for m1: 21.7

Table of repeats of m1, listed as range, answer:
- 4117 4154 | 23.5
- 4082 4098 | 21.6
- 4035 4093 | 22.2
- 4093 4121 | 20.3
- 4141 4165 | 22.1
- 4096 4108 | 18.3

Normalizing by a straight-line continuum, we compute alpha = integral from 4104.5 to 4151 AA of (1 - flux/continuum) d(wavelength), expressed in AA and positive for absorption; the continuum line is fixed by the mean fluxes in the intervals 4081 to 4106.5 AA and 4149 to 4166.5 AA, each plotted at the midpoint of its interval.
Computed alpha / -3.8 AA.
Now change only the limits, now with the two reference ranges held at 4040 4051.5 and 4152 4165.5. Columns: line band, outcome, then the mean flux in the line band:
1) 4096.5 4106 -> 1.80 AA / 18.2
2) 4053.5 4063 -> 0.52 AA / 21.9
